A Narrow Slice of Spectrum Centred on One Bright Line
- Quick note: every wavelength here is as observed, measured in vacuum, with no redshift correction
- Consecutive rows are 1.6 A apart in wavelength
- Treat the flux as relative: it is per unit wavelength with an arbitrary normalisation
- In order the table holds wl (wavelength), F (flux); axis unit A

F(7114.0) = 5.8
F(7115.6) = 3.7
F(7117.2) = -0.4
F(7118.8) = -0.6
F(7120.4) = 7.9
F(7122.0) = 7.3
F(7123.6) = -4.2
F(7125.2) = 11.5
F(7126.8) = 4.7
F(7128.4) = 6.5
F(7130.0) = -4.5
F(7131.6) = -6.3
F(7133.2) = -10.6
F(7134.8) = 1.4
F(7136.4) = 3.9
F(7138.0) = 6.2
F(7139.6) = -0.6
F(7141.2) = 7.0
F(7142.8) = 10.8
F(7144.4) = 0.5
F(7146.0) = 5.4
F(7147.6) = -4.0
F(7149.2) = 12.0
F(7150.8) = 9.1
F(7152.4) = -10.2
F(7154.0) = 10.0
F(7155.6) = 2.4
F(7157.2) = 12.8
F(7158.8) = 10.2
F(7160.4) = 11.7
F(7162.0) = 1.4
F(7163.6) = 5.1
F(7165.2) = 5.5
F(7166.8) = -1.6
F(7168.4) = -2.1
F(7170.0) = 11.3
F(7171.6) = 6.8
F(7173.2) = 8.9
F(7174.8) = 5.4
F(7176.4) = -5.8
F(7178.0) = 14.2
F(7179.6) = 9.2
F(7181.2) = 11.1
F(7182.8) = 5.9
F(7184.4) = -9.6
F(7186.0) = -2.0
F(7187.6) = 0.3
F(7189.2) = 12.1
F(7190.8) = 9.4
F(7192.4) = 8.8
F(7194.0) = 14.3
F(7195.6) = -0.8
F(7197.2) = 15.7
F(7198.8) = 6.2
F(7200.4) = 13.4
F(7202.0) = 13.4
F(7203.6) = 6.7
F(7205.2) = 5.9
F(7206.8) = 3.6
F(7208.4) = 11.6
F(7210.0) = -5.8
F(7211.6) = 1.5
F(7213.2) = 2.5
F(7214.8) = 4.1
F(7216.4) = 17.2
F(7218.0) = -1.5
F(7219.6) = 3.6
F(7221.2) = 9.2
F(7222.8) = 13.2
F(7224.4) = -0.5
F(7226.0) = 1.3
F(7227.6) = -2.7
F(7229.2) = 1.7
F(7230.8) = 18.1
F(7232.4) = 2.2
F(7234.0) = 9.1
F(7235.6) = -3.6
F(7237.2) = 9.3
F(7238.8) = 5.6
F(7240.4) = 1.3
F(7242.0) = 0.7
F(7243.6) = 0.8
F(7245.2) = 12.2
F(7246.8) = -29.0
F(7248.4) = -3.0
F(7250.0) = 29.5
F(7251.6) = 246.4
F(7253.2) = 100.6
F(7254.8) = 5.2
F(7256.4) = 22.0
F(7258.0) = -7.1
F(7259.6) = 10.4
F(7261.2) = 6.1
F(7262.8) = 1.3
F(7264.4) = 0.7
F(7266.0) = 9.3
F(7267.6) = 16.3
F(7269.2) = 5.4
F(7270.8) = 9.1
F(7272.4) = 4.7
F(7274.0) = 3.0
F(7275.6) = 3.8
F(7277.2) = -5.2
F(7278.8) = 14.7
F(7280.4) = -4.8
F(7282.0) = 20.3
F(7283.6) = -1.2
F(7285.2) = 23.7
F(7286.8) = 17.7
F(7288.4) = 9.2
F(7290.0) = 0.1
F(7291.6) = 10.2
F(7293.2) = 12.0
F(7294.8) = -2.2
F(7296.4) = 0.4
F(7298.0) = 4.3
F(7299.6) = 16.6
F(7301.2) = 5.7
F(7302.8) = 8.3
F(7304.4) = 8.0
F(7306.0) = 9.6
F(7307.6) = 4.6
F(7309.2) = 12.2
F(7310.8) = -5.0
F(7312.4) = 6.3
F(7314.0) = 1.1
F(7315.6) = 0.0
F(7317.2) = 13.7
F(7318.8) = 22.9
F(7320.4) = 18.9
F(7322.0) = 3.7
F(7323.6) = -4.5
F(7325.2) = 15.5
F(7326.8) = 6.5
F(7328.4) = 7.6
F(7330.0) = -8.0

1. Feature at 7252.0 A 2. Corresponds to Halpha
